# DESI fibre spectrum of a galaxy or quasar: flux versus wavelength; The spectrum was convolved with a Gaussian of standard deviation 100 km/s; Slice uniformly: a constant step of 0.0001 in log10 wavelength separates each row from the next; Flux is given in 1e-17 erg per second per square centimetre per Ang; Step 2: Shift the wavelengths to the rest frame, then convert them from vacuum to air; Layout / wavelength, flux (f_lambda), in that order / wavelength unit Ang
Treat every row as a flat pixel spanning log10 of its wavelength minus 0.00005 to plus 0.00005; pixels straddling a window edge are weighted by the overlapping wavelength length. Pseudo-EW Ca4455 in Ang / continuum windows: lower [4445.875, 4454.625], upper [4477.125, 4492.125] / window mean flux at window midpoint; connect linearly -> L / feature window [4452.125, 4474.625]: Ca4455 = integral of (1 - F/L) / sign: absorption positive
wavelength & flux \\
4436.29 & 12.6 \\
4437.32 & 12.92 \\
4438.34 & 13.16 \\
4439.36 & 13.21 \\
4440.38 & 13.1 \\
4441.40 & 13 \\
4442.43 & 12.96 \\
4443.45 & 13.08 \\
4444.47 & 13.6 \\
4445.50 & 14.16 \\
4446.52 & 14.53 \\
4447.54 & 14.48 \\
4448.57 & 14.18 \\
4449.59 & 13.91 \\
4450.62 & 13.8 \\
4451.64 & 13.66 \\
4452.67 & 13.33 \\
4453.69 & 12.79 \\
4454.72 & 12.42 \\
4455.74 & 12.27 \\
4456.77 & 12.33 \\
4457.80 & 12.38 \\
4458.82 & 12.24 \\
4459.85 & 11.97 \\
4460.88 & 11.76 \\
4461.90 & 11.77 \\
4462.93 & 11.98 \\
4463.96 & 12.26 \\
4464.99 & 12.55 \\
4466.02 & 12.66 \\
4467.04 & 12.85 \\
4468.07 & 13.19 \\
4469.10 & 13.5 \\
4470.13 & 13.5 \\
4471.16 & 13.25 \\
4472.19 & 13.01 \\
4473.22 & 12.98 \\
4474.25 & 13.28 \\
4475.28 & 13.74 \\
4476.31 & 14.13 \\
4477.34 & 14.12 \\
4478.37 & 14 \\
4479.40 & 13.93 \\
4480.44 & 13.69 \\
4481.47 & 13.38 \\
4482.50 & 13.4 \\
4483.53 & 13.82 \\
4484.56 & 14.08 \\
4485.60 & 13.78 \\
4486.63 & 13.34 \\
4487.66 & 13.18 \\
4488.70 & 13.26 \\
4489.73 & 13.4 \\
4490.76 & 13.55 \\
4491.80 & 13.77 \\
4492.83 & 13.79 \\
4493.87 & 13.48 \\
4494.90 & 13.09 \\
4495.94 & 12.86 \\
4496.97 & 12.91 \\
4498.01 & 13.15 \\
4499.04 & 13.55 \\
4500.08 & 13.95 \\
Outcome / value 1.8 Ang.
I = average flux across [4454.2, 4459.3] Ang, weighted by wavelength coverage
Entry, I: 12.3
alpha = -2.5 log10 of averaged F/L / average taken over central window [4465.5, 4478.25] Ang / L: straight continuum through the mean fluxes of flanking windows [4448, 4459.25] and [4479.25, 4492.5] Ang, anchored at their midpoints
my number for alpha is 0.00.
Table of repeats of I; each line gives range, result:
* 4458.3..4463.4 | 12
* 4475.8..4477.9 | 14.1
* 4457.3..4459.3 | 12.4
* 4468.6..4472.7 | 13.3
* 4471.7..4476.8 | 13.4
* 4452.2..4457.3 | 12.6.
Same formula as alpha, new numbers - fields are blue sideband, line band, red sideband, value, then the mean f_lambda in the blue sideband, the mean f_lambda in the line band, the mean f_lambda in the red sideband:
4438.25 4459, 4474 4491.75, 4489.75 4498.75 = -0.027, 13.3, 13.7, 13.3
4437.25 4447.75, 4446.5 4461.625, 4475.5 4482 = 0.049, 13.5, 13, 13.9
